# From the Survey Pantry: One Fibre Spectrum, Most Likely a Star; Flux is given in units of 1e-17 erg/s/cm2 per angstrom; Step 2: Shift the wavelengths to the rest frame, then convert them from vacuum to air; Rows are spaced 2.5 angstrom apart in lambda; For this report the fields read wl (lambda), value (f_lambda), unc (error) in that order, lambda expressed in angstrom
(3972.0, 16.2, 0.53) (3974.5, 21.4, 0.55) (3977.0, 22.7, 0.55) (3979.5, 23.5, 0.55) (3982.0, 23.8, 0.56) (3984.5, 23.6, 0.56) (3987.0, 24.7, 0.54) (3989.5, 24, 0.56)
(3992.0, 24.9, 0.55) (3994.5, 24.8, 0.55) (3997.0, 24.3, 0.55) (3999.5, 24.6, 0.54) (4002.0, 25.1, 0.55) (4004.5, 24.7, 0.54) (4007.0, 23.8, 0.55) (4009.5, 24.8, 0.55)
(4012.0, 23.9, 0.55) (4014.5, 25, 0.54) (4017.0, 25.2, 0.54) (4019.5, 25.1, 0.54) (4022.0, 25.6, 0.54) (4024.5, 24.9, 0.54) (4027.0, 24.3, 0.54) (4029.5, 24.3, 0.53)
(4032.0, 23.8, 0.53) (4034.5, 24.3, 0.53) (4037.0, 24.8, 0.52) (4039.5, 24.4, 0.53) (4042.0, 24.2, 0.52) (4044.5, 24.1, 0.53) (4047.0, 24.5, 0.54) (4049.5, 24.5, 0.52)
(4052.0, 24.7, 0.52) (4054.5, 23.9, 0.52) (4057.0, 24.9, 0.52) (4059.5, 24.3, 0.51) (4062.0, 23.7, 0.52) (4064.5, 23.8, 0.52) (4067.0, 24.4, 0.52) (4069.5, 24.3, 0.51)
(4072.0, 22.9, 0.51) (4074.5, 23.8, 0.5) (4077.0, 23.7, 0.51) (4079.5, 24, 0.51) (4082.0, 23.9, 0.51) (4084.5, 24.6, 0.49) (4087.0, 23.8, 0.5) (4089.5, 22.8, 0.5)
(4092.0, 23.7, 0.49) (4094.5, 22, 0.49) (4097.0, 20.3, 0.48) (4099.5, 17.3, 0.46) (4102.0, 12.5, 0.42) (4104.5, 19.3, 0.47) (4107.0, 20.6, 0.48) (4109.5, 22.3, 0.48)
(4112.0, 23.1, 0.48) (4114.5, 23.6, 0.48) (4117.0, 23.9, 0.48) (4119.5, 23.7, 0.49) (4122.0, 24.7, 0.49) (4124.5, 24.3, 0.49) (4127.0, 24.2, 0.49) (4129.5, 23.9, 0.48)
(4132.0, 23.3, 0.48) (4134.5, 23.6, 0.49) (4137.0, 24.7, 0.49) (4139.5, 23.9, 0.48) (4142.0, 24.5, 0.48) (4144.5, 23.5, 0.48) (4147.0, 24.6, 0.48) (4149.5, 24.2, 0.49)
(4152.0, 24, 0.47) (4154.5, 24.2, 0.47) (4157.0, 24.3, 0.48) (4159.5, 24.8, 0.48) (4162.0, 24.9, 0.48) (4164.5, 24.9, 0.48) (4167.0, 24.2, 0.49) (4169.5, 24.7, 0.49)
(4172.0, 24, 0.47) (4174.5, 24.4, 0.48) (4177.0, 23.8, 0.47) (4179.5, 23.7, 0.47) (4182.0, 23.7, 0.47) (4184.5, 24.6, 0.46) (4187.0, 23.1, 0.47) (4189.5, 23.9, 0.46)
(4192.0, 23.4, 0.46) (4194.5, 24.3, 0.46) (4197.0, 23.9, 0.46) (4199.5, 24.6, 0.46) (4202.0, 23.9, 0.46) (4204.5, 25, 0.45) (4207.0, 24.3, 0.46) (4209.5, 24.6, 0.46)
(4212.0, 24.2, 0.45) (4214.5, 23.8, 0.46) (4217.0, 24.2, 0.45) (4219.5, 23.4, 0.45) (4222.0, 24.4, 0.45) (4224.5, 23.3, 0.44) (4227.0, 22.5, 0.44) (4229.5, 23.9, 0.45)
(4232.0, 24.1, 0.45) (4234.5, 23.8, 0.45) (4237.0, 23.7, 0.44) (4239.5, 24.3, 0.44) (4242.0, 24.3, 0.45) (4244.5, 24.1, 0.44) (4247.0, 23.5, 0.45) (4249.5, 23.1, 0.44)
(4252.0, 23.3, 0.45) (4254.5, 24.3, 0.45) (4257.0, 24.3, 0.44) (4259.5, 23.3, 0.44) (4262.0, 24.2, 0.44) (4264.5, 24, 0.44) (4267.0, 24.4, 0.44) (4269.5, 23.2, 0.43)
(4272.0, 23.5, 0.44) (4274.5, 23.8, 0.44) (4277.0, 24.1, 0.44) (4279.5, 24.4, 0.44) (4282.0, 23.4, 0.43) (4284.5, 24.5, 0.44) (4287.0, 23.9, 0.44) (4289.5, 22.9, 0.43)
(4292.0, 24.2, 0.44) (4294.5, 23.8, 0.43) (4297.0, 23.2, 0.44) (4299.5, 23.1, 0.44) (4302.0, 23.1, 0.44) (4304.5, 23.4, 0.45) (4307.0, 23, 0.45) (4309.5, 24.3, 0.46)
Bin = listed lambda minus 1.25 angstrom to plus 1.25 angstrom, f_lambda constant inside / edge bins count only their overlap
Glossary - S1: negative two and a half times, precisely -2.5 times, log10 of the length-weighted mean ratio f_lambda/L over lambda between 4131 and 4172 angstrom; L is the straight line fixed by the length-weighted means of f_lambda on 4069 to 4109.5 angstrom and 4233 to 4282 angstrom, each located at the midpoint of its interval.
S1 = -0.08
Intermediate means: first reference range 21.8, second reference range 23.9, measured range 24.3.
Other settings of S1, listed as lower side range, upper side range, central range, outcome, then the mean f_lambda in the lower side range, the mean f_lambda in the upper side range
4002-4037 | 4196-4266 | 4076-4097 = 0.05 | 24.6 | 23.9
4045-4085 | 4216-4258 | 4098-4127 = 0.12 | 24.1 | 23.8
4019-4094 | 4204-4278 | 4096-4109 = 0.30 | 24.2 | 23.9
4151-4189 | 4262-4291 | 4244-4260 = 0.01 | 24.2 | 23.8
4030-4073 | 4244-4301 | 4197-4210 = -0.02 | 24.2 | 23.8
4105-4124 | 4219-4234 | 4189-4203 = -0.03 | 23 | 23.6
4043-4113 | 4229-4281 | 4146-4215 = -0.04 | 22.8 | 23.9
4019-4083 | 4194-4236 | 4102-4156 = 0.04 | 24.3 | 24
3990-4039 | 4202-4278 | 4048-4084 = 0.02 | 24.6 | 23.9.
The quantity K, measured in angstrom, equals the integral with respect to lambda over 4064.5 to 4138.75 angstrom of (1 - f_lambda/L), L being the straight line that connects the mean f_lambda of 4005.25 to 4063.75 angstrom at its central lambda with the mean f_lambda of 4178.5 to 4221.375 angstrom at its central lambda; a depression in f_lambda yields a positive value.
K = 4.7 angstrom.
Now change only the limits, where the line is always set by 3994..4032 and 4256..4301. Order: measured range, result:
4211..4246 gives 0.1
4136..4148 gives 0.0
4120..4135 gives 0.2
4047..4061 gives 0.0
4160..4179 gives -0.2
